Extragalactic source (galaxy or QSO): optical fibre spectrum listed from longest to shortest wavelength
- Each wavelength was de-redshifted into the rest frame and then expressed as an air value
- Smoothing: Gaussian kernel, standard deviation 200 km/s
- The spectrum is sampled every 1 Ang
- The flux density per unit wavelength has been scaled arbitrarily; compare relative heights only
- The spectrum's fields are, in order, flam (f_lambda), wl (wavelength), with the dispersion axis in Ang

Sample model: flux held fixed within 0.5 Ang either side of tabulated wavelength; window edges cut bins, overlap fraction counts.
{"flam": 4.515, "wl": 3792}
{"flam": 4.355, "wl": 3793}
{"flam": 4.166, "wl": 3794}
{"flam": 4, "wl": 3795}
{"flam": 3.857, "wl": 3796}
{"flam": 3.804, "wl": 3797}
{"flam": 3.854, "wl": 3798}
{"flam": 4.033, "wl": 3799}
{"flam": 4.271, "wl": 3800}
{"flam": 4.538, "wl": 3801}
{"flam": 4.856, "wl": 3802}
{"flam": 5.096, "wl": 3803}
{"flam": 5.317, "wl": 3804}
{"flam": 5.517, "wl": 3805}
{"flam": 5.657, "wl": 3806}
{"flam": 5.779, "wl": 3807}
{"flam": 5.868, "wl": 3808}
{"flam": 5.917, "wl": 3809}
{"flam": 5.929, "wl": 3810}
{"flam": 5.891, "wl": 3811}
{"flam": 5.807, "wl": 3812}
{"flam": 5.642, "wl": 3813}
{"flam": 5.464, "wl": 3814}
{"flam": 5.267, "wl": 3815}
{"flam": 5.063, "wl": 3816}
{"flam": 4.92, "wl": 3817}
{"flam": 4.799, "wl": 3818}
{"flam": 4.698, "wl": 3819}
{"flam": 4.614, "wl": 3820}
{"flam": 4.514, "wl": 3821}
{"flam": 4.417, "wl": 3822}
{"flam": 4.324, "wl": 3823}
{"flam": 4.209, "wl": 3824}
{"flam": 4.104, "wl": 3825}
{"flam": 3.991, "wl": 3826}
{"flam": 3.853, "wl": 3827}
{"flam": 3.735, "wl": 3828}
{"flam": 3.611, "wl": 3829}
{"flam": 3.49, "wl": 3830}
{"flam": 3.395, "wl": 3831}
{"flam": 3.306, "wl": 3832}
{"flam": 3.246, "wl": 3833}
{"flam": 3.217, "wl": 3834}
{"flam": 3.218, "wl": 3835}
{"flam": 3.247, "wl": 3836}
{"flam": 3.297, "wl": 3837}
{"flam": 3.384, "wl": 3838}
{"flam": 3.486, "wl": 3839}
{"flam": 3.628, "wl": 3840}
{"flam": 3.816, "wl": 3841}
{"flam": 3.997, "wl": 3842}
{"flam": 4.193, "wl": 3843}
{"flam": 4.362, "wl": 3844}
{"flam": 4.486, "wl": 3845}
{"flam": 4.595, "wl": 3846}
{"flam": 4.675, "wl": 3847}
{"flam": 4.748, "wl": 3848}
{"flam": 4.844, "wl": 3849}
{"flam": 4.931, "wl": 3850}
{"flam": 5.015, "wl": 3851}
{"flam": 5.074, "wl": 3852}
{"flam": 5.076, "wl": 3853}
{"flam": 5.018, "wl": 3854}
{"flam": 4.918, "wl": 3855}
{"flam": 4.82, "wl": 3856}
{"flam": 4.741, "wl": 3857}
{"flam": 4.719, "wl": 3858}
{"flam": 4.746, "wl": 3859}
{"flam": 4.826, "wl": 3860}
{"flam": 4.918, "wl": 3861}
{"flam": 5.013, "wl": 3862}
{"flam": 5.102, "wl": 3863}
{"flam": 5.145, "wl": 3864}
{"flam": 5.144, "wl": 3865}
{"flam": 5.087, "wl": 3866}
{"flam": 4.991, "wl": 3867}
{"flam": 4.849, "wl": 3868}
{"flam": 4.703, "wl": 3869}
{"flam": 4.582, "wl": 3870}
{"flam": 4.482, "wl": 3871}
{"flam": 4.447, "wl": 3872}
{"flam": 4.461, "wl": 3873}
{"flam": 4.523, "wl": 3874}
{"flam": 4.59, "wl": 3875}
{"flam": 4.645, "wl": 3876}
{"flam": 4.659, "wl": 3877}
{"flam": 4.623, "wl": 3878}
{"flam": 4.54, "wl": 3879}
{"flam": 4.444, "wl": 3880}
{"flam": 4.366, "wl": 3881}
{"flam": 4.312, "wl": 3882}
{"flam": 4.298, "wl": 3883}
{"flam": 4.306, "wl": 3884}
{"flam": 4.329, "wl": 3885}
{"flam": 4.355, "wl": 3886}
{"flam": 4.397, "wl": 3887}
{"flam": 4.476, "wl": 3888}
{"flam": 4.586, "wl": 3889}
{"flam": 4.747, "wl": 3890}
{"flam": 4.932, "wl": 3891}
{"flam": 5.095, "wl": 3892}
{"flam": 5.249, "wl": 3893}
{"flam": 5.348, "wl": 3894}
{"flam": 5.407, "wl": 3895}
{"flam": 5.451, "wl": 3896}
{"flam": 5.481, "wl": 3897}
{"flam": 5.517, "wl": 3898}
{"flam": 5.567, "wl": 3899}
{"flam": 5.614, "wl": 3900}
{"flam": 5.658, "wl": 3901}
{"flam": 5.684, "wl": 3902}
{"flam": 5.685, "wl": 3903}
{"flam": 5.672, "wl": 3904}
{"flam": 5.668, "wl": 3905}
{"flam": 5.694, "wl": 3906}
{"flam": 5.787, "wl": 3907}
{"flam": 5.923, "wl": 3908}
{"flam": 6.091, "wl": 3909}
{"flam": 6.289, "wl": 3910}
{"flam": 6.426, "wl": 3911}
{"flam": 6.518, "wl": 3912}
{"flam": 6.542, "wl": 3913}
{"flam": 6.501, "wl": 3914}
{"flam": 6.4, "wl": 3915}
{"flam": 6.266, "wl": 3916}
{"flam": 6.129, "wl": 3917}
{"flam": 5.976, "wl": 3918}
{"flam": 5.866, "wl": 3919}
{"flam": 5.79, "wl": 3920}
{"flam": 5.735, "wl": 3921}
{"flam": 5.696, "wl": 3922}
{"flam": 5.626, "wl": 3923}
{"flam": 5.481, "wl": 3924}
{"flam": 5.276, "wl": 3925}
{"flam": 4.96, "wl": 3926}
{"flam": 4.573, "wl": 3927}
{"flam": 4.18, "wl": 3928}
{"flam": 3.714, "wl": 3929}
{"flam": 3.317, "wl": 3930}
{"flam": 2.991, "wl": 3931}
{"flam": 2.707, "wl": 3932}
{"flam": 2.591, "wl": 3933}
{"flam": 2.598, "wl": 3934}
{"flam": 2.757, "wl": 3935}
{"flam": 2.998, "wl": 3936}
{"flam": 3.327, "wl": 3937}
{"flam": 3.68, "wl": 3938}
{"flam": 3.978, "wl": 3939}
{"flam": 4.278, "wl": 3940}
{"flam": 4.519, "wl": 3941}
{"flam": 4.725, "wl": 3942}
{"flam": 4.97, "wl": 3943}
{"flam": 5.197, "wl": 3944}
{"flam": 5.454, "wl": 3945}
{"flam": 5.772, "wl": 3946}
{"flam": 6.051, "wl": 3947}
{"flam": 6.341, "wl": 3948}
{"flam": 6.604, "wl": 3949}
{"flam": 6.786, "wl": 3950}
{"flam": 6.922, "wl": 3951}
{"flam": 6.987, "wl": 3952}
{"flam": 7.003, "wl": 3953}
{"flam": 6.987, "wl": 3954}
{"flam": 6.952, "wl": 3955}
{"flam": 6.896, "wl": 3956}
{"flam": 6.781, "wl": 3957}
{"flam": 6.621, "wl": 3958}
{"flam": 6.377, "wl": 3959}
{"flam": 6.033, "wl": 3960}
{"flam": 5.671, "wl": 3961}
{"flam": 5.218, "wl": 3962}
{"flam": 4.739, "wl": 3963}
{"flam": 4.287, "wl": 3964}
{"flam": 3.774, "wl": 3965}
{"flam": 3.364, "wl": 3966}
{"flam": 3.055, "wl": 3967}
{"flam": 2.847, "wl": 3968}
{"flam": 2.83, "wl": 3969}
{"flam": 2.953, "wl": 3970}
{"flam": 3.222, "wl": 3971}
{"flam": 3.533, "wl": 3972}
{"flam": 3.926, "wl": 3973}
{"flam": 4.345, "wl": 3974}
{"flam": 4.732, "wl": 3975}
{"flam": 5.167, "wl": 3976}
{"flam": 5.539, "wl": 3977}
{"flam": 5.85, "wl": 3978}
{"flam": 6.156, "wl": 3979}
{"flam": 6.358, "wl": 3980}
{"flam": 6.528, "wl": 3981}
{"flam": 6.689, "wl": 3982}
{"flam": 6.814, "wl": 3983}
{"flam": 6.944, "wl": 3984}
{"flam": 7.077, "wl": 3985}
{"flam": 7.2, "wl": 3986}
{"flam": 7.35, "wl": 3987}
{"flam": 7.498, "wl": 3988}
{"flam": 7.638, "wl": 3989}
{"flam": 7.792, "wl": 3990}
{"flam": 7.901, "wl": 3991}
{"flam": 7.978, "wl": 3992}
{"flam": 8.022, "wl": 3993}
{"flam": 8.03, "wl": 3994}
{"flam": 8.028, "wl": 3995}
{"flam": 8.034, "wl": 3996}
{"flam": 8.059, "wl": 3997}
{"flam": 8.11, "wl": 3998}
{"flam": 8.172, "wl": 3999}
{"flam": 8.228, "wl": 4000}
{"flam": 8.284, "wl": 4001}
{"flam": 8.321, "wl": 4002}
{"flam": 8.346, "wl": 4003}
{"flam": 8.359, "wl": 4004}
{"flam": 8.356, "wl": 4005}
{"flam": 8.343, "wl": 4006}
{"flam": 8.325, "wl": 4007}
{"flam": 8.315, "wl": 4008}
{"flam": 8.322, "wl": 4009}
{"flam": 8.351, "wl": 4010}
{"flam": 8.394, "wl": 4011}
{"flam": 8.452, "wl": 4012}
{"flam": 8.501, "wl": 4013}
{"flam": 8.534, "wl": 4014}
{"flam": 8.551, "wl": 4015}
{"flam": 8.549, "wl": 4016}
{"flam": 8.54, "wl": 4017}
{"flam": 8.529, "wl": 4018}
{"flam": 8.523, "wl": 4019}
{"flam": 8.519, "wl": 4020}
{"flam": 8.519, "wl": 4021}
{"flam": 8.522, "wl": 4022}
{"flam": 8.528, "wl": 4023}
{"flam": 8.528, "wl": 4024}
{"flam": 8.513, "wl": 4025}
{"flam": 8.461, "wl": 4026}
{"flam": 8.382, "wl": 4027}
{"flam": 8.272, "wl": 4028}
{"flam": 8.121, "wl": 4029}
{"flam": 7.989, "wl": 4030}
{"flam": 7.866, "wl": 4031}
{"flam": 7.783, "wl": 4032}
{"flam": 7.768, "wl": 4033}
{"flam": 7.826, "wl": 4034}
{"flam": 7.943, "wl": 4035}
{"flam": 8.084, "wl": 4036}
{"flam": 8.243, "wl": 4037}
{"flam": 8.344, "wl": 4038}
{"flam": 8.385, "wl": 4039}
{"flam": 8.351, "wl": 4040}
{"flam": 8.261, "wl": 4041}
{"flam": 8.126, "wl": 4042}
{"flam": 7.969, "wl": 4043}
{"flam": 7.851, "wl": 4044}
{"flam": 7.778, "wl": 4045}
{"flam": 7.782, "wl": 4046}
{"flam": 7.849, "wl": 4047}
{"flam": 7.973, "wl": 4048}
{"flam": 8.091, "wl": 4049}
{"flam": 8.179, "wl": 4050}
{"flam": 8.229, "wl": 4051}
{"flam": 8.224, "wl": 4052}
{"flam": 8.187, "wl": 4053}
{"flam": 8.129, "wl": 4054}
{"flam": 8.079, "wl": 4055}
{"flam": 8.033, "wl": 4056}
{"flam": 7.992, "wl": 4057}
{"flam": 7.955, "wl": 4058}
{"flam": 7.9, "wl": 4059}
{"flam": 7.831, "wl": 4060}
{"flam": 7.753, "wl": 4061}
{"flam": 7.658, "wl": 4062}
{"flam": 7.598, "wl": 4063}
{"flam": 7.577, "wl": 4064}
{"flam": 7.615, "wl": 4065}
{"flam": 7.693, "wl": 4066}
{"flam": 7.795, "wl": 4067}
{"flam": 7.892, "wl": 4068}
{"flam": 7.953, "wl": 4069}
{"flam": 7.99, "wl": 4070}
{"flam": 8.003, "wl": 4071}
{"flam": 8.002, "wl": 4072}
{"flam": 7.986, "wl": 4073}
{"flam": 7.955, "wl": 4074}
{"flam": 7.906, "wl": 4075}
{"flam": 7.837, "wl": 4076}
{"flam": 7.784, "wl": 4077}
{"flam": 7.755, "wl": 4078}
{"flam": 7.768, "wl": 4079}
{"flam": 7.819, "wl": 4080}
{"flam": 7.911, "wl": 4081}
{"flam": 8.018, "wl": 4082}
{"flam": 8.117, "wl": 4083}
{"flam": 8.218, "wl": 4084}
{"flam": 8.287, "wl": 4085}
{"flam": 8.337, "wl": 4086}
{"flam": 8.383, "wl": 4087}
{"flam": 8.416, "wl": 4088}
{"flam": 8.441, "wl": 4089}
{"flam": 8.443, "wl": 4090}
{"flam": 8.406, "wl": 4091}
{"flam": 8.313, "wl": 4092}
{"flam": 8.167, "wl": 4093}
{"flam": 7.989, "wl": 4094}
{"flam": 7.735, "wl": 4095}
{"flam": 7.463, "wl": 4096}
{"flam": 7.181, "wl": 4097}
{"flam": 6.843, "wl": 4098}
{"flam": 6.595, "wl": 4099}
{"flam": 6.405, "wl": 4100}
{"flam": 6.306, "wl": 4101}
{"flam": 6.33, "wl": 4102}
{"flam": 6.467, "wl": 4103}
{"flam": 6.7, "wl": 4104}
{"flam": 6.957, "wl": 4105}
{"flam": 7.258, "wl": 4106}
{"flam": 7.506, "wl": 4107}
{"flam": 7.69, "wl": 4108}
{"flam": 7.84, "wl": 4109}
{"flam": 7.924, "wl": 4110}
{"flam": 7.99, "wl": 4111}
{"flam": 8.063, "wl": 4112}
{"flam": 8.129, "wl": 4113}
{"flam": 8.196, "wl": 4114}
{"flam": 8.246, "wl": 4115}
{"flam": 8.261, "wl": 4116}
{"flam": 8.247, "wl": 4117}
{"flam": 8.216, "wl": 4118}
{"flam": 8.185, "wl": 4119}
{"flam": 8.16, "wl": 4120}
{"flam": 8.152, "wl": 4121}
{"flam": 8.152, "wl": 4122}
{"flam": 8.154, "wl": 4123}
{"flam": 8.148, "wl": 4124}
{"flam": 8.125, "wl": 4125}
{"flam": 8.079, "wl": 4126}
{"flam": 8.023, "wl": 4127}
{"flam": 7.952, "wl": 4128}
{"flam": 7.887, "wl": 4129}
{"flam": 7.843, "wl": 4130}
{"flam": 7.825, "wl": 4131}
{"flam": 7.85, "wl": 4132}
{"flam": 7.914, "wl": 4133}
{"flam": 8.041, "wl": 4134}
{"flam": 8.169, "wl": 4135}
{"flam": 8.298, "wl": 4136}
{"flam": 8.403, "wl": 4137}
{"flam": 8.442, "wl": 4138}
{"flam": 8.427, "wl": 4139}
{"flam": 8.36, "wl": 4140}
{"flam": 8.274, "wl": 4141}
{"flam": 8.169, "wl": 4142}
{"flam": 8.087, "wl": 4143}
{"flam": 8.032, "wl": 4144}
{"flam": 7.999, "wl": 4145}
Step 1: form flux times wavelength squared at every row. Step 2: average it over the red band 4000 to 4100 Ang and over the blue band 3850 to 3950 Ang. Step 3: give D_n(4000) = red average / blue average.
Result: 1.75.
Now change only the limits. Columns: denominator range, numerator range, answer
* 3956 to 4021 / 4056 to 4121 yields 1.20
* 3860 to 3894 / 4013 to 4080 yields 1.88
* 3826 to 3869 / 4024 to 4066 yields 2.05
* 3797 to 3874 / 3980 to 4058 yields 1.93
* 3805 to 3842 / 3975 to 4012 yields 1.87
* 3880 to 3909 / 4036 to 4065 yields 1.69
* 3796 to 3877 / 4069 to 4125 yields 1.95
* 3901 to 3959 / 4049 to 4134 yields 1.58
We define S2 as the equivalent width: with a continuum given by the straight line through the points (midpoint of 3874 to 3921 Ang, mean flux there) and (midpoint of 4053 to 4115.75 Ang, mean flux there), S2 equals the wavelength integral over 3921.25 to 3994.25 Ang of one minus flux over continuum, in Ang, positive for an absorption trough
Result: 9.76 Ang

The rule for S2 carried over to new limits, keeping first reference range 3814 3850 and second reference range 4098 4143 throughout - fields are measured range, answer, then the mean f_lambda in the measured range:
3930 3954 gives 3.4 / 4.77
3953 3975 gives 3.6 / 4.83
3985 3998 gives -3.4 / 7.78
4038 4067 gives -4.3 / 7.97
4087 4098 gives -0.8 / 8.02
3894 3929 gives -4.0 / 5.7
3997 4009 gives -3.8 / 8.28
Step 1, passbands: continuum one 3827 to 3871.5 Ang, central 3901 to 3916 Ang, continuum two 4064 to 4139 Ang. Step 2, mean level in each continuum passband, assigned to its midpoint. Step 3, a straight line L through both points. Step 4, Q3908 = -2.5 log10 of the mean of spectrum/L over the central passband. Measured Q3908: -0.17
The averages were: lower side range 4.36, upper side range 7.86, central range 6.06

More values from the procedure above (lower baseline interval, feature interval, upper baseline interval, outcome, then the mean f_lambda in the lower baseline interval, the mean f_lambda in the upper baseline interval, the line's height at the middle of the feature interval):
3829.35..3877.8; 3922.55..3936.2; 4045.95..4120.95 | 0.391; 4.41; 7.83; 5.54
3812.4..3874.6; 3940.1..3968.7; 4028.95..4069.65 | 0.139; 4.44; 7.97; 6.34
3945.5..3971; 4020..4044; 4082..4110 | -0.236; 5.47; 7.6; 6.61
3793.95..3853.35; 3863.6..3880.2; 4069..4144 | 0.077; 4.47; 7.89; 5.05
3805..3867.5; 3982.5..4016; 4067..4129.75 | -0.211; 4.59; 7.83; 6.61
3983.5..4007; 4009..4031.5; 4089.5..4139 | -0.069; 7.92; 7.8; 7.9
